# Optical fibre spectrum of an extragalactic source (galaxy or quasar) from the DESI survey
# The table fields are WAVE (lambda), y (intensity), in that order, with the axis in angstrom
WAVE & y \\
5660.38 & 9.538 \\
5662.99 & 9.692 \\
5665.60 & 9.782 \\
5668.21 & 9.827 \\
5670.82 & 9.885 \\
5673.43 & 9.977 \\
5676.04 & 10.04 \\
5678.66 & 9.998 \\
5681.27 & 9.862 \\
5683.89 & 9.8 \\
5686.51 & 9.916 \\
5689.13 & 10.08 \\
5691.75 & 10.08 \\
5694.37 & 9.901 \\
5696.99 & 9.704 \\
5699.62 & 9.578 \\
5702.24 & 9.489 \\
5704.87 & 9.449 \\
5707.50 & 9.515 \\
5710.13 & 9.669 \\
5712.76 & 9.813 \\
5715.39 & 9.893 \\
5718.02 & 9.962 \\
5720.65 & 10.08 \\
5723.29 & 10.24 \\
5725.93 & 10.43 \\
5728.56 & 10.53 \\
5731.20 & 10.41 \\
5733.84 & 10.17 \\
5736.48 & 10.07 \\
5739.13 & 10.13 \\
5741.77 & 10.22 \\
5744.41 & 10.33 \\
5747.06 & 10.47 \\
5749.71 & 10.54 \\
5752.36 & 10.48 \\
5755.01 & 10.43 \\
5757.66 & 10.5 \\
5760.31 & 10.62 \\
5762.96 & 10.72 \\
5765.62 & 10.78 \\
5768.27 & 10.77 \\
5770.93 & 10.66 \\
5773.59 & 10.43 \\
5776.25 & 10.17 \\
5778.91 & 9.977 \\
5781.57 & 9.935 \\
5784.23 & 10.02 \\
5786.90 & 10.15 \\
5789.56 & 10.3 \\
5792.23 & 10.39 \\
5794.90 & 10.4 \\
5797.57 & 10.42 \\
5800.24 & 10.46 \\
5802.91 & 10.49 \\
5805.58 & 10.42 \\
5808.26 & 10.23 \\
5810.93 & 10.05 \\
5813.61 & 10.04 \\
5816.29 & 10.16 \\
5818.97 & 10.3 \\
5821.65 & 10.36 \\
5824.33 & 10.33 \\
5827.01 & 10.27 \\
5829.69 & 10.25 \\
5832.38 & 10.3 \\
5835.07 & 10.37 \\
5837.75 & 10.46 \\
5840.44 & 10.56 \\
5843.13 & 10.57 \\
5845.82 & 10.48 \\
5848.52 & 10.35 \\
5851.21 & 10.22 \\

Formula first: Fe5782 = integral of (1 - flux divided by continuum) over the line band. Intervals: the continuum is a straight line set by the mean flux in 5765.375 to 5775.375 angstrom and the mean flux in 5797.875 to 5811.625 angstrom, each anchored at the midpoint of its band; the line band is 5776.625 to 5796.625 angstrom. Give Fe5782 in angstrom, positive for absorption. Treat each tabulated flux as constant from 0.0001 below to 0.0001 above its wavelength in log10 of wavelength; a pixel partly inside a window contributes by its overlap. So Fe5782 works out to 0.6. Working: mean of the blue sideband 10.6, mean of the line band 10.2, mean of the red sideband 10.4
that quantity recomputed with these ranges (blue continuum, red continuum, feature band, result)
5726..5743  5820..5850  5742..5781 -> -0.6 angstrom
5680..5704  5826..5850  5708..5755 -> -1.0 angstrom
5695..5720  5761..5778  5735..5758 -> -0.2 angstrom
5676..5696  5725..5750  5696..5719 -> 1.0 angstrom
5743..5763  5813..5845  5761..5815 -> 0.4 angstrom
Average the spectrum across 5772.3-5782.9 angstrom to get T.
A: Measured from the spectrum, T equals 10.1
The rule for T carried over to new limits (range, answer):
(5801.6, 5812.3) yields 10.3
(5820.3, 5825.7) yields 10.4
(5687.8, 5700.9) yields 9.87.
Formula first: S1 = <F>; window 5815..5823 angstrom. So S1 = 10.3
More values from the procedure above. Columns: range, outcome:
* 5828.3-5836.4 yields 10.3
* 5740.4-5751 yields 10.4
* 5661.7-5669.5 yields 9.76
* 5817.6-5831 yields 10.3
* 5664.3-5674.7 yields 9.87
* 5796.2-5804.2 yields 10.5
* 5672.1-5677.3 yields 10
